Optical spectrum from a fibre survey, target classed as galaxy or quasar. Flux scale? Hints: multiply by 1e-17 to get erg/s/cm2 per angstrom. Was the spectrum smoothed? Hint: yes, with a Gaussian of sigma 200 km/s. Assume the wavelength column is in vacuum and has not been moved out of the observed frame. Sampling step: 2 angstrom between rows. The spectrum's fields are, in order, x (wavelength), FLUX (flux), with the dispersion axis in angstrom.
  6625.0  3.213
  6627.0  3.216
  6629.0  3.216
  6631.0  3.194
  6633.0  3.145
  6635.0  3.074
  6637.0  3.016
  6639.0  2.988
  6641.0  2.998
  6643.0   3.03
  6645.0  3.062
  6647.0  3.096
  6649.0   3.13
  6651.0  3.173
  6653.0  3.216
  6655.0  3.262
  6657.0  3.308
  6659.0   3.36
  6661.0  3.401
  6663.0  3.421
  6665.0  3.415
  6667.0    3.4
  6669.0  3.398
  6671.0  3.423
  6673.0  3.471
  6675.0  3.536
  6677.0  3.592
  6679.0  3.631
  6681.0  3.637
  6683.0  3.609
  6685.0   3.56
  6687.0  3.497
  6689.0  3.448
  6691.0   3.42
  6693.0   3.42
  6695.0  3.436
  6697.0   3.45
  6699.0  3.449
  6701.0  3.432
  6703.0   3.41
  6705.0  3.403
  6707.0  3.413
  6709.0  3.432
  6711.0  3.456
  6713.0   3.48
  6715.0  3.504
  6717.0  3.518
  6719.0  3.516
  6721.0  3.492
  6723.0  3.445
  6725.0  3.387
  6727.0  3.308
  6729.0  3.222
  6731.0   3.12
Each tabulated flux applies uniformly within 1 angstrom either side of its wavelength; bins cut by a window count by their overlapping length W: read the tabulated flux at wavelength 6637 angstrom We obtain 3.016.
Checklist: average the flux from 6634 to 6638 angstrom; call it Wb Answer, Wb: 3.04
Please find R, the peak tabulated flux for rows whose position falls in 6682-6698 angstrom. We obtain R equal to 3.609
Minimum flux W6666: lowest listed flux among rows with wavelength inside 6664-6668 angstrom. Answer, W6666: 3.4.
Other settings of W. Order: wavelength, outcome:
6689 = 3.448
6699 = 3.449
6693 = 3.42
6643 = 3.03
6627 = 3.216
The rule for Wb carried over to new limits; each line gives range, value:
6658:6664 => 3.39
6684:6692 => 3.48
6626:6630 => 3.22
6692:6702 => 3.44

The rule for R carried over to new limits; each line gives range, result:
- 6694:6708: 3.45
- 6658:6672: 3.423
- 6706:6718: 3.518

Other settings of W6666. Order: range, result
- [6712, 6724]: 3.445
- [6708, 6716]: 3.432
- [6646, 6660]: 3.096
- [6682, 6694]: 3.42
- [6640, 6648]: 2.998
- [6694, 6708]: 3.403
